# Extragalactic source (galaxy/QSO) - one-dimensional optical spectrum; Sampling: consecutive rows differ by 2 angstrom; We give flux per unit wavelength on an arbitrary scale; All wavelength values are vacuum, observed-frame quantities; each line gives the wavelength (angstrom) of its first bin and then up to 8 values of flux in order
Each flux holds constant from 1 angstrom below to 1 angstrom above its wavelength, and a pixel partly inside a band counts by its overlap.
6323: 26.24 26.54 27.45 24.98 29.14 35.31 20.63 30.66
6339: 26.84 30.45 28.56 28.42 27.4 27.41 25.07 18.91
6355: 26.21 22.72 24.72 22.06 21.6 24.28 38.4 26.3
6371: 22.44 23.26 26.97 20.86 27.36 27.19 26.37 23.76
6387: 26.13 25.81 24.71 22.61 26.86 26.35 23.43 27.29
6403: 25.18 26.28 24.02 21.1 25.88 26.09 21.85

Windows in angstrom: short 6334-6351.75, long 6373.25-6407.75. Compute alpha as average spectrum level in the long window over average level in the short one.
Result 0.93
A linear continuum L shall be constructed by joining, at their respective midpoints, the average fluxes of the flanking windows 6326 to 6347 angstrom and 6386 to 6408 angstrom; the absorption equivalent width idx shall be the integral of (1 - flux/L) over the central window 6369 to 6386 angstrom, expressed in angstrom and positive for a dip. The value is 0.9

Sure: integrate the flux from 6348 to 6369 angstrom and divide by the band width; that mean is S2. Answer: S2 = 25.2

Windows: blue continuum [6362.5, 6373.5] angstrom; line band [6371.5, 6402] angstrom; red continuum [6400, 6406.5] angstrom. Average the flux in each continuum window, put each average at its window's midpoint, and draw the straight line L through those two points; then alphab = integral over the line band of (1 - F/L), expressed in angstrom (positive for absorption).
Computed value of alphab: 1.2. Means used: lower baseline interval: 26.4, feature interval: 25.2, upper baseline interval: 26.1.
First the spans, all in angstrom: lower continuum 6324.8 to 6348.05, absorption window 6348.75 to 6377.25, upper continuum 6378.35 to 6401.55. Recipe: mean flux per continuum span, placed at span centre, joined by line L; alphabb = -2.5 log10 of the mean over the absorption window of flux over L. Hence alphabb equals 0.09 mag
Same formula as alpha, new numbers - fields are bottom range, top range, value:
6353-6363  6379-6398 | 1.11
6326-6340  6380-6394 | 0.91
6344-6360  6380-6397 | 1.02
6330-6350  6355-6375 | 0.89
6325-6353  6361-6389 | 0.93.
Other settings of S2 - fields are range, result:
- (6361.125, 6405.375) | 25.5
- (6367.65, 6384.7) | 25.3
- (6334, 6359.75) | 26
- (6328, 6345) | 28.3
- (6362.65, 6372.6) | 26.7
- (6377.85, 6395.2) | 25.5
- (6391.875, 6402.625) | 25.3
